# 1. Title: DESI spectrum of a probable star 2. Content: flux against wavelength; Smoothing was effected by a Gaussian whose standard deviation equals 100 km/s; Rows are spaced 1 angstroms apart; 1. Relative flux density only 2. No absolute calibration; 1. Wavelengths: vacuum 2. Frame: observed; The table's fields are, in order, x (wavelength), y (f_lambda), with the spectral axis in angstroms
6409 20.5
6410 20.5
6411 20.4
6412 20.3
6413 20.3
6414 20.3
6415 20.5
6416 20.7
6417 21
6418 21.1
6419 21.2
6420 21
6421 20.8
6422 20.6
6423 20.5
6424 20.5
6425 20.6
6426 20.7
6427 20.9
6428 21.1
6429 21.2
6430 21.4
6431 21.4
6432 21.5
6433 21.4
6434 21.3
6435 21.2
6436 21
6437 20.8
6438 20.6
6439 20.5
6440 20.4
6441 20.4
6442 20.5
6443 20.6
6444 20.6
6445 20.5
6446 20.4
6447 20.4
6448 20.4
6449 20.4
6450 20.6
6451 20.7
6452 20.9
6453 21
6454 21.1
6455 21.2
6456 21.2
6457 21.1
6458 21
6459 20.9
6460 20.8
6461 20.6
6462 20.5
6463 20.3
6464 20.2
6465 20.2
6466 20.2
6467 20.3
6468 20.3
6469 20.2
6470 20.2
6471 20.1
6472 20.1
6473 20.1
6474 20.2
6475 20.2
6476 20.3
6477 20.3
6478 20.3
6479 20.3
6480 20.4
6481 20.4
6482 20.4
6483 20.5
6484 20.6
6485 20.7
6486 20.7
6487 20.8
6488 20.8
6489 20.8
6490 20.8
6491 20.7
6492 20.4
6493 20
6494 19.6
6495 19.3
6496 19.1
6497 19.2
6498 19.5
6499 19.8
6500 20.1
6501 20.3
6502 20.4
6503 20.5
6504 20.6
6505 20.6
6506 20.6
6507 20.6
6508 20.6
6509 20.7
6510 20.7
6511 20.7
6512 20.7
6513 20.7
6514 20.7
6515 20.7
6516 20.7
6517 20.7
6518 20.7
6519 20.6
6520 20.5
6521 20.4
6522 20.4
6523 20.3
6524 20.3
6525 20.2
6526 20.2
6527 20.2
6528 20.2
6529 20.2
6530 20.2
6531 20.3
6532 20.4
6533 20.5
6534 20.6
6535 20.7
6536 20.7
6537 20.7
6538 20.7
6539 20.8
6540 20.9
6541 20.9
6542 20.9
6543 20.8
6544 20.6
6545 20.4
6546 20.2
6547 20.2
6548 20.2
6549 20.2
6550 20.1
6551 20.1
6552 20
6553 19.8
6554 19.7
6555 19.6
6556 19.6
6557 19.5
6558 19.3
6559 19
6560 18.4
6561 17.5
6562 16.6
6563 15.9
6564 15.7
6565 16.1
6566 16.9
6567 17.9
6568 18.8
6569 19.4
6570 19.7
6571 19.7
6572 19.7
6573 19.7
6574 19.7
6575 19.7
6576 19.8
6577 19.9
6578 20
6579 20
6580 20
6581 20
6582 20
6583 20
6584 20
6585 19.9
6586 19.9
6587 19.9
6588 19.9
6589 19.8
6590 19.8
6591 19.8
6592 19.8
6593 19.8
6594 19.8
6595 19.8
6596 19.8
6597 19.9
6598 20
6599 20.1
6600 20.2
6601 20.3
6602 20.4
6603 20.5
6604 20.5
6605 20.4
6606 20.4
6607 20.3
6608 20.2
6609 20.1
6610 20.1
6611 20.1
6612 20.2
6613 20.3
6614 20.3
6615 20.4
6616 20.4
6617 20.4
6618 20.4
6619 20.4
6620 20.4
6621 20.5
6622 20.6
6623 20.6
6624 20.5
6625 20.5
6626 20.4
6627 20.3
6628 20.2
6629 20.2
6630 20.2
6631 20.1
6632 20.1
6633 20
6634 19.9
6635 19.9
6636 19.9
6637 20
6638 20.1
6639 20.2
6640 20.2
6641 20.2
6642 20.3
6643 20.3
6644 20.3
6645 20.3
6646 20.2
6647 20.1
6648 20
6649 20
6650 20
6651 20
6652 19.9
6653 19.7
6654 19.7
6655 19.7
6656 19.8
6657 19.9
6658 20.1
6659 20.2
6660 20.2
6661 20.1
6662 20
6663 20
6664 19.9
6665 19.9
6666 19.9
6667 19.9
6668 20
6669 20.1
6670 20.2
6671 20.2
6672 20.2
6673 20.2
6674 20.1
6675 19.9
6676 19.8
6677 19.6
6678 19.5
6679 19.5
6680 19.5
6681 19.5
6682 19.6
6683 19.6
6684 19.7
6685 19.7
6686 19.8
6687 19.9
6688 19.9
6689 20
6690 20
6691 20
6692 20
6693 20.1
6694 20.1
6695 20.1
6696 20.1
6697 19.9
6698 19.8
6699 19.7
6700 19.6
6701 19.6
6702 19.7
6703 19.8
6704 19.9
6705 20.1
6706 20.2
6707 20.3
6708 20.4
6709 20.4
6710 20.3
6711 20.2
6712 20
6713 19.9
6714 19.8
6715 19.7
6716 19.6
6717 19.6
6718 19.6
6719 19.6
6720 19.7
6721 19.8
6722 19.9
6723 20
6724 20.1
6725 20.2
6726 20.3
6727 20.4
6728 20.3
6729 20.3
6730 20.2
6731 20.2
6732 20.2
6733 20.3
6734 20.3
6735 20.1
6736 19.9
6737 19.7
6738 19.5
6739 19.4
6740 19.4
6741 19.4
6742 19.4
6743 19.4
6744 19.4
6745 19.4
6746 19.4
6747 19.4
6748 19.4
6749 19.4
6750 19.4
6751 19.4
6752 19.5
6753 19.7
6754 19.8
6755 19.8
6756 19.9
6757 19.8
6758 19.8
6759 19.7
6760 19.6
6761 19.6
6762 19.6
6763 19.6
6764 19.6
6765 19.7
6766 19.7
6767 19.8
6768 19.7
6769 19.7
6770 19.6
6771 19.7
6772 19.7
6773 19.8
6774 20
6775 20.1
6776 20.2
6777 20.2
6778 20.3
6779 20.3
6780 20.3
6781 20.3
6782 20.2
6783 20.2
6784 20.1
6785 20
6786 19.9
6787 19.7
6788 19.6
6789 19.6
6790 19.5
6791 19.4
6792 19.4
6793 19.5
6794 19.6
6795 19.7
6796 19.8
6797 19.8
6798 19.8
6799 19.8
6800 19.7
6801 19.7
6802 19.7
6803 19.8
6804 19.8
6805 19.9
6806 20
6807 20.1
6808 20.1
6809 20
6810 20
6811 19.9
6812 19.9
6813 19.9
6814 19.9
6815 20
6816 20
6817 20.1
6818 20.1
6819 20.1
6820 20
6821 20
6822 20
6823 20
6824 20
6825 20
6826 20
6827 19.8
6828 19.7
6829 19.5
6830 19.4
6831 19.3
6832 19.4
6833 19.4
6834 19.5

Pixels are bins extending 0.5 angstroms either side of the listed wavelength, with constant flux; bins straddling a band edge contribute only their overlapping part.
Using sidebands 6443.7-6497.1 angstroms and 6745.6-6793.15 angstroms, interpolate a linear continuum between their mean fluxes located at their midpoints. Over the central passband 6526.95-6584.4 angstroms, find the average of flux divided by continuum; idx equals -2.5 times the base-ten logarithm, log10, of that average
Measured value 0.033 mag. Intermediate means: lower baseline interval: 20.4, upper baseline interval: 19.8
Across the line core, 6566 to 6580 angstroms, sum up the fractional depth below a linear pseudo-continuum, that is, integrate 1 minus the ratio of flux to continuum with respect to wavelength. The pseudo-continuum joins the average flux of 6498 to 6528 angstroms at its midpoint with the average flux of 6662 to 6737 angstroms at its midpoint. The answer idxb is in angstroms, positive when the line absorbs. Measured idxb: 0.6 angstroms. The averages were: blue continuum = 20.5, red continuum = 19.9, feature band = 19.5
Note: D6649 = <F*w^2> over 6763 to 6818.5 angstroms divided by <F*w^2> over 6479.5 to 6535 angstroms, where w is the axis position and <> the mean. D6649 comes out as 1.06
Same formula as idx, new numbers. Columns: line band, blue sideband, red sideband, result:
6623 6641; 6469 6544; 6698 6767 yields -0.005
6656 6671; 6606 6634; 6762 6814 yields 0.008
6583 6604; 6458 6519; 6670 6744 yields 0.009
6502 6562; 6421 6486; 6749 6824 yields 0.009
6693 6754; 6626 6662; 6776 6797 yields 0.006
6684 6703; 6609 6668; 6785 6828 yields 0.009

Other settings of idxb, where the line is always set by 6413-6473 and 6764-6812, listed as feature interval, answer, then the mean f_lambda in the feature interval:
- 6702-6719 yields 0.07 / 20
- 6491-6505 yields 0.41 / 20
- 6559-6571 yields 1.60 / 17.7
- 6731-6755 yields 0.40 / 19.6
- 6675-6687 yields 0.29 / 19.6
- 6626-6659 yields 0.25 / 20.1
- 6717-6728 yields 0.03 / 20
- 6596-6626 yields -0.04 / 20.3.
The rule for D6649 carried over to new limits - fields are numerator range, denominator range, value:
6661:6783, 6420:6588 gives 1.05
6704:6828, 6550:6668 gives 1.05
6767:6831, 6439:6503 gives 1.08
